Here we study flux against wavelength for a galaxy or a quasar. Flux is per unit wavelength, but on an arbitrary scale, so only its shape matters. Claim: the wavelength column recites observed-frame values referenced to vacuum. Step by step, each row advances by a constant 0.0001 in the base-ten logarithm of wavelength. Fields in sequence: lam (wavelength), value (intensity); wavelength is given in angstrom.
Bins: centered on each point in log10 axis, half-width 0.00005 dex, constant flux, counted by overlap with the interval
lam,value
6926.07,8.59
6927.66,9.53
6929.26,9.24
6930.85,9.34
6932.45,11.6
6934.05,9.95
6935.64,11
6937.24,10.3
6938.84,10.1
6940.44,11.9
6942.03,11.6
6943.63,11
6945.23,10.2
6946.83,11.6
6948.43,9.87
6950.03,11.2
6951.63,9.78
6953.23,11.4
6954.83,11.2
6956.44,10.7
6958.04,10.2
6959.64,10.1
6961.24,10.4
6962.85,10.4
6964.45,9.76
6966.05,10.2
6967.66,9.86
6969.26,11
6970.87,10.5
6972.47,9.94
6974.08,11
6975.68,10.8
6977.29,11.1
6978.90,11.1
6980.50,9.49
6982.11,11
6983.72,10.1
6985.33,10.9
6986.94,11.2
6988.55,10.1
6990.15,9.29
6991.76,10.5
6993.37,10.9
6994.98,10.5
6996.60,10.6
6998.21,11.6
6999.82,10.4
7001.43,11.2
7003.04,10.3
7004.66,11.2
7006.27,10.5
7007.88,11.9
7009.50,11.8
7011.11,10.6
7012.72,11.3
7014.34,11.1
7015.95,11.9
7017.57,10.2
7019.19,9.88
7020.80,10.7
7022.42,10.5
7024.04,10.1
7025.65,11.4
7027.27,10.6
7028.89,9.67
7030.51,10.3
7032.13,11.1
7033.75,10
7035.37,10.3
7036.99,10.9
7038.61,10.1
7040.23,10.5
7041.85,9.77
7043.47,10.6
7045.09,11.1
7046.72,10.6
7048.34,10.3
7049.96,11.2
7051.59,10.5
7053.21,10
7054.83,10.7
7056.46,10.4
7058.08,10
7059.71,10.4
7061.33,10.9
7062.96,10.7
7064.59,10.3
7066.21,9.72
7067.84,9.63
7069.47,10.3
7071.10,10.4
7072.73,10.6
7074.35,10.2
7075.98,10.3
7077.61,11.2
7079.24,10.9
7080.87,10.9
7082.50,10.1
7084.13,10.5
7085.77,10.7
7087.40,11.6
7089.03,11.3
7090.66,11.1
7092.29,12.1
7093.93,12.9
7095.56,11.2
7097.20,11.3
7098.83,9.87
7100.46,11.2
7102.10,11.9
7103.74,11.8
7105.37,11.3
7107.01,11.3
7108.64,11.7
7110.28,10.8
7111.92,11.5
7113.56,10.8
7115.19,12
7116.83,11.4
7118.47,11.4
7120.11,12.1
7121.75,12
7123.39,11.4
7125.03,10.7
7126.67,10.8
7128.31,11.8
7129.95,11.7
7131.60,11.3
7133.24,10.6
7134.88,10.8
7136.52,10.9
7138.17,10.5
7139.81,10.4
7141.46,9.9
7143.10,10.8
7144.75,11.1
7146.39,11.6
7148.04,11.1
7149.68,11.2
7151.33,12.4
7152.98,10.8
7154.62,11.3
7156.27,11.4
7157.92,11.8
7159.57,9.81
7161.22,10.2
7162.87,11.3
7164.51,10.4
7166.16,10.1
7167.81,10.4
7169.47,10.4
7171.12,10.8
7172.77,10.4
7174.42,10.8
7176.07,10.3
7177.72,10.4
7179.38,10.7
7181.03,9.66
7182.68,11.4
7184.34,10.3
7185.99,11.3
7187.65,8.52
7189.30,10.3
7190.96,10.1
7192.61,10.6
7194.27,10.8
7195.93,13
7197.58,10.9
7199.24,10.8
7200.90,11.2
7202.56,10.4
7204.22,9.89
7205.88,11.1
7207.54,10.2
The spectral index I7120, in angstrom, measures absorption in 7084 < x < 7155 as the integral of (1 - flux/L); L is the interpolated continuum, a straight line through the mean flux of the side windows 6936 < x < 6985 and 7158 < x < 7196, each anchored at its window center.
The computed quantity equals -4.9 angstrom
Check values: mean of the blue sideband 10.6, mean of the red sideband 10.5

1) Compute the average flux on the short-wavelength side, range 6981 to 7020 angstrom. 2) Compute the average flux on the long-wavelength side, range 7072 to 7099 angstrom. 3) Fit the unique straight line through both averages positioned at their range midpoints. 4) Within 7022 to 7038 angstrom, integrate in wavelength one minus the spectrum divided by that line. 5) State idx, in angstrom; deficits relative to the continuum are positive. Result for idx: 0.6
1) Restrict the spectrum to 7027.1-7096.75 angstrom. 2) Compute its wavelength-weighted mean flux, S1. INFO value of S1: 10.6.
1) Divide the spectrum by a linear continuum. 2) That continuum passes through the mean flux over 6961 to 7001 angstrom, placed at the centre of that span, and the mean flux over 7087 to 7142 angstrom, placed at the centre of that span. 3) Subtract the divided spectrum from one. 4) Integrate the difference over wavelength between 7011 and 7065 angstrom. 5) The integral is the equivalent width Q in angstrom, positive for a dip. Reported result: 1.4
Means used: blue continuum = 10.5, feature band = 10.5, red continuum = 11.3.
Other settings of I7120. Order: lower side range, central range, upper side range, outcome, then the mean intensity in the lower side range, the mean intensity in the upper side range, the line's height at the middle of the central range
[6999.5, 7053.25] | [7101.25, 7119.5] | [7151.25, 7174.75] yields -1.22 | 10.7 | 10.8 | 10.7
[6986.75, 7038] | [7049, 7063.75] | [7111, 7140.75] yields 0.50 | 10.7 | 11.2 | 10.9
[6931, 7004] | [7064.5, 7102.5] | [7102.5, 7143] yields 0.73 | 10.6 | 11.2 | 11.1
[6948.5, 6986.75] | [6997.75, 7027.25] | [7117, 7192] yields -0.85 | 10.5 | 10.8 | 10.6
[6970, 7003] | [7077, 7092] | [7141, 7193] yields -0.44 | 10.6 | 10.7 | 10.6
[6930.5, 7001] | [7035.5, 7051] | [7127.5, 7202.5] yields 0.18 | 10.6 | 10.8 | 10.7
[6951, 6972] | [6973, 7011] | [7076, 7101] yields -0.60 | 10.4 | 11.1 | 10.6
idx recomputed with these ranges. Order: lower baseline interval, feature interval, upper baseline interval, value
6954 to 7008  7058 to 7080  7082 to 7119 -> 1.39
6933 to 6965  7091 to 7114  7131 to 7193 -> -1.58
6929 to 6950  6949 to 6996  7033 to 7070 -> 0.32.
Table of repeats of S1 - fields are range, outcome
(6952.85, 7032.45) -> 10.6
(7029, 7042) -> 10.4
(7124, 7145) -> 10.9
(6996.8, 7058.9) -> 10.7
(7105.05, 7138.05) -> 11.3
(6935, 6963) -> 10.7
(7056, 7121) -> 11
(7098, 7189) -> 11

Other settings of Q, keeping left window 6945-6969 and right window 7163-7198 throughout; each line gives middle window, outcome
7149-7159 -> -0.8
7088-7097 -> -1.0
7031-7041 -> 0.0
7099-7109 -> -0.8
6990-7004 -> -0.2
